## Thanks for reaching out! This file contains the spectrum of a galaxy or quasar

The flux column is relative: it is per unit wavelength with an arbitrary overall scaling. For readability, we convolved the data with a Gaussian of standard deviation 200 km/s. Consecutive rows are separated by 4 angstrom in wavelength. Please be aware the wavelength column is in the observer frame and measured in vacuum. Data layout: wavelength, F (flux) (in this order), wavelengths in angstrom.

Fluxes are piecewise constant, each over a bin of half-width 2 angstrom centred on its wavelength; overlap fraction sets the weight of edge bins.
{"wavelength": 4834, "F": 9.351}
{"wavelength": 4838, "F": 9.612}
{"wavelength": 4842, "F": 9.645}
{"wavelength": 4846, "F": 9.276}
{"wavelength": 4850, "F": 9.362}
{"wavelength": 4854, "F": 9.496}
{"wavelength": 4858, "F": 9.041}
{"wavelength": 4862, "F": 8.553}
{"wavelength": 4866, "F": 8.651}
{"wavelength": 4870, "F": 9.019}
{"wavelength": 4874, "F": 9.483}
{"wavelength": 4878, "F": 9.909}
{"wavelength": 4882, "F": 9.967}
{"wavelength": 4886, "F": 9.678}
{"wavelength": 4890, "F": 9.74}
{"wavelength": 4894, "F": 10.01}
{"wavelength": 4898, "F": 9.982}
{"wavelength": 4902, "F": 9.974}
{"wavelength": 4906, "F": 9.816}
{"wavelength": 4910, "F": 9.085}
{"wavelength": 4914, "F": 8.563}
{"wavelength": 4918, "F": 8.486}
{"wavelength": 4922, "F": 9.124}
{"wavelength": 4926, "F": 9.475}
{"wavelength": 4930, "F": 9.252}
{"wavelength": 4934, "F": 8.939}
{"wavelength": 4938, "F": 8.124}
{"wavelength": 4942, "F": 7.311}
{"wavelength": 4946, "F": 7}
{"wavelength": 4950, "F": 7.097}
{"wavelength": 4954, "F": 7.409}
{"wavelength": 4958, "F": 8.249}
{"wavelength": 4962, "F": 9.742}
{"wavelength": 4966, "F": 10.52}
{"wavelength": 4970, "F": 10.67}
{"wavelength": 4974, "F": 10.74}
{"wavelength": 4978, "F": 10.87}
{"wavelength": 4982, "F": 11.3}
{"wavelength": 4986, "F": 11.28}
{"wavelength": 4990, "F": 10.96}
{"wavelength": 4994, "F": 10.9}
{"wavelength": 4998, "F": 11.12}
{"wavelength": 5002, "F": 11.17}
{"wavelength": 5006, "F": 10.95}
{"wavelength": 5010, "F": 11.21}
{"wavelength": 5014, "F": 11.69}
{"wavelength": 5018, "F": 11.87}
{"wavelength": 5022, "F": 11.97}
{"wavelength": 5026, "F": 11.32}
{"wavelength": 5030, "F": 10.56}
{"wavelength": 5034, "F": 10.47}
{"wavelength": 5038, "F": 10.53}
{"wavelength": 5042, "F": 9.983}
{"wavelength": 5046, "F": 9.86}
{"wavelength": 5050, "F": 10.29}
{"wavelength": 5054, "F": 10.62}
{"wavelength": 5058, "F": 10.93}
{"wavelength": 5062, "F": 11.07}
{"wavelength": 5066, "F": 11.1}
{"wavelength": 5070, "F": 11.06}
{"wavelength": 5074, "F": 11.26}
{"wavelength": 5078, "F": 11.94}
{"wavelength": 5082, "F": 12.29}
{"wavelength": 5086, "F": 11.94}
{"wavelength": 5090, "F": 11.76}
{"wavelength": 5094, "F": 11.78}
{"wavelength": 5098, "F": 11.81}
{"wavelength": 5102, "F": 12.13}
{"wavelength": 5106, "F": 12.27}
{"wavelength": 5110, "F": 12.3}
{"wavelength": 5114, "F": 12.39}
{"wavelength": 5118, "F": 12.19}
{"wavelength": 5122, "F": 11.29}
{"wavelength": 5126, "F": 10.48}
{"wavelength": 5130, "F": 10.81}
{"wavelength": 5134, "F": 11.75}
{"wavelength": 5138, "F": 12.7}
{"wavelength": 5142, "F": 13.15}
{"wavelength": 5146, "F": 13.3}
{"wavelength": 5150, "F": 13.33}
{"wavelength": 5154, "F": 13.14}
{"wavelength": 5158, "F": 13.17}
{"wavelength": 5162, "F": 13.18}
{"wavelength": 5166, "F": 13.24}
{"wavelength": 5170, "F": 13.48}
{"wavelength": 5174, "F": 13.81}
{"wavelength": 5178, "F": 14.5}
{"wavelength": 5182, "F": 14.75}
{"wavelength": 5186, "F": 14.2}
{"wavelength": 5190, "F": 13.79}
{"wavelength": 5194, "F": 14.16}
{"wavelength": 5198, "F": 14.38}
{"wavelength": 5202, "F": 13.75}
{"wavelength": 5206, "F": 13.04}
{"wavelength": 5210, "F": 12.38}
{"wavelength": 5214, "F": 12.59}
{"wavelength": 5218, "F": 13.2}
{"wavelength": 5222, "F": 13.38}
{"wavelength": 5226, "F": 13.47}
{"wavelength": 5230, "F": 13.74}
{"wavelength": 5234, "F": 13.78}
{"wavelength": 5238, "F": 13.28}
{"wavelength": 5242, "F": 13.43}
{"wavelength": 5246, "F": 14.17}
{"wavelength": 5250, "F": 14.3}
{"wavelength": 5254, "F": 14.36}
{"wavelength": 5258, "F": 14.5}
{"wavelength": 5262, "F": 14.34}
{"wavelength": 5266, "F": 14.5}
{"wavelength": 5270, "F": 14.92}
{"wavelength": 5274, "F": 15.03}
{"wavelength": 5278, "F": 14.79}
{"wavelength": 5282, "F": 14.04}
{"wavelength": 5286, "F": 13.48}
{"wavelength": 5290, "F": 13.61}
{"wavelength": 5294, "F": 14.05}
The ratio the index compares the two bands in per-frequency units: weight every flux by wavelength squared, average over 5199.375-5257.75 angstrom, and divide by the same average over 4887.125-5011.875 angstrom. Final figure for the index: 1.56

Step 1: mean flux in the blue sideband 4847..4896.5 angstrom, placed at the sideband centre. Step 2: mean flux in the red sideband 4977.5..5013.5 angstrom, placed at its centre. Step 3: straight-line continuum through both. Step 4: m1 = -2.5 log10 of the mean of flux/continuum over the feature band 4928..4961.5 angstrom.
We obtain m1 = 0.29 mag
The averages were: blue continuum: 9.41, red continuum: 11.1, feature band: 8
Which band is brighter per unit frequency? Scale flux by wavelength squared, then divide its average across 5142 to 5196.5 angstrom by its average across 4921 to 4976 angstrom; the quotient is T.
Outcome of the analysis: 1.69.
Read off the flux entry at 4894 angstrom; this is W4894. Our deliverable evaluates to 10.01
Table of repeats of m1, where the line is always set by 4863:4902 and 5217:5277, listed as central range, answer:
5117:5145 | 0.07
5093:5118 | 0.02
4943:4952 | 0.42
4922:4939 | 0.13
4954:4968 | 0.15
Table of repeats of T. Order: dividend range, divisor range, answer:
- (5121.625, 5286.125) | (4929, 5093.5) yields 1.40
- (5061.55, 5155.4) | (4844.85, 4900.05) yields 1.39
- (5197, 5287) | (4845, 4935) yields 1.70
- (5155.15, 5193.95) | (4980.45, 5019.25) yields 1.32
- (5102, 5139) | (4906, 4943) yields 1.45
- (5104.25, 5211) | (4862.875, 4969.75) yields 1.58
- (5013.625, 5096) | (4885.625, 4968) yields 1.32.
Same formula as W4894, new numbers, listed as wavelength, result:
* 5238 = 13.28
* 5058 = 10.93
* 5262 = 14.34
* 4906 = 9.816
